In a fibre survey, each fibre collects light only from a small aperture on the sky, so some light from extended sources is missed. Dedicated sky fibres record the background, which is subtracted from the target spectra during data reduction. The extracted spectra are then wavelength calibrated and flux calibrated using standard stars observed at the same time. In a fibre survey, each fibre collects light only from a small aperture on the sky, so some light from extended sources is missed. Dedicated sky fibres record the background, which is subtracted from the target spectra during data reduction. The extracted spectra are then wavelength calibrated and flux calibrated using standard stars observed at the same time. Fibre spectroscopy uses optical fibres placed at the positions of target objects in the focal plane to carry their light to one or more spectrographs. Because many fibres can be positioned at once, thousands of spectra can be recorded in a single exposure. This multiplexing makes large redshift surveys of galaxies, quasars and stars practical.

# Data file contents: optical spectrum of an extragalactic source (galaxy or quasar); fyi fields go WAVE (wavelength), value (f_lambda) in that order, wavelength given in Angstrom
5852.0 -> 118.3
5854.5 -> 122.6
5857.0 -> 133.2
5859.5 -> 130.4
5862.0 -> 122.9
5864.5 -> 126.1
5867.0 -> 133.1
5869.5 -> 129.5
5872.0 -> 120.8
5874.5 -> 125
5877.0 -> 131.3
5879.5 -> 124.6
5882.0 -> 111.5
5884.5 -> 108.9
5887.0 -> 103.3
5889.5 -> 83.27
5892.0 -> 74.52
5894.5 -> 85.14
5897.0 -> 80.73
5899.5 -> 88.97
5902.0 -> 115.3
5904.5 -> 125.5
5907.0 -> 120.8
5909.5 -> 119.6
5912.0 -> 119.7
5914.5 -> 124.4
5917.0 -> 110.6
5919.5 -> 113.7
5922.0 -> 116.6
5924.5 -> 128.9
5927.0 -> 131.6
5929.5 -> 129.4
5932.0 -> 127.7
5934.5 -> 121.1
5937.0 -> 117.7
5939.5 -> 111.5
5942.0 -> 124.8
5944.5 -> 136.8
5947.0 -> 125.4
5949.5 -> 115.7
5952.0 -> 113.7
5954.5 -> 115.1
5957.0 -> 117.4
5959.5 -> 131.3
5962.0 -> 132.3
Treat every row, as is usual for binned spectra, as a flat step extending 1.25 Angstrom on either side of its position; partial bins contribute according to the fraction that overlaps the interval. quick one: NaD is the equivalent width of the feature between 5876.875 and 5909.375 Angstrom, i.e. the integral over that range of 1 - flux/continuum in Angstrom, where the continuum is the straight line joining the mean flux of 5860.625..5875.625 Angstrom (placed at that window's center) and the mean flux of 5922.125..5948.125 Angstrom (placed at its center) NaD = 5.7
